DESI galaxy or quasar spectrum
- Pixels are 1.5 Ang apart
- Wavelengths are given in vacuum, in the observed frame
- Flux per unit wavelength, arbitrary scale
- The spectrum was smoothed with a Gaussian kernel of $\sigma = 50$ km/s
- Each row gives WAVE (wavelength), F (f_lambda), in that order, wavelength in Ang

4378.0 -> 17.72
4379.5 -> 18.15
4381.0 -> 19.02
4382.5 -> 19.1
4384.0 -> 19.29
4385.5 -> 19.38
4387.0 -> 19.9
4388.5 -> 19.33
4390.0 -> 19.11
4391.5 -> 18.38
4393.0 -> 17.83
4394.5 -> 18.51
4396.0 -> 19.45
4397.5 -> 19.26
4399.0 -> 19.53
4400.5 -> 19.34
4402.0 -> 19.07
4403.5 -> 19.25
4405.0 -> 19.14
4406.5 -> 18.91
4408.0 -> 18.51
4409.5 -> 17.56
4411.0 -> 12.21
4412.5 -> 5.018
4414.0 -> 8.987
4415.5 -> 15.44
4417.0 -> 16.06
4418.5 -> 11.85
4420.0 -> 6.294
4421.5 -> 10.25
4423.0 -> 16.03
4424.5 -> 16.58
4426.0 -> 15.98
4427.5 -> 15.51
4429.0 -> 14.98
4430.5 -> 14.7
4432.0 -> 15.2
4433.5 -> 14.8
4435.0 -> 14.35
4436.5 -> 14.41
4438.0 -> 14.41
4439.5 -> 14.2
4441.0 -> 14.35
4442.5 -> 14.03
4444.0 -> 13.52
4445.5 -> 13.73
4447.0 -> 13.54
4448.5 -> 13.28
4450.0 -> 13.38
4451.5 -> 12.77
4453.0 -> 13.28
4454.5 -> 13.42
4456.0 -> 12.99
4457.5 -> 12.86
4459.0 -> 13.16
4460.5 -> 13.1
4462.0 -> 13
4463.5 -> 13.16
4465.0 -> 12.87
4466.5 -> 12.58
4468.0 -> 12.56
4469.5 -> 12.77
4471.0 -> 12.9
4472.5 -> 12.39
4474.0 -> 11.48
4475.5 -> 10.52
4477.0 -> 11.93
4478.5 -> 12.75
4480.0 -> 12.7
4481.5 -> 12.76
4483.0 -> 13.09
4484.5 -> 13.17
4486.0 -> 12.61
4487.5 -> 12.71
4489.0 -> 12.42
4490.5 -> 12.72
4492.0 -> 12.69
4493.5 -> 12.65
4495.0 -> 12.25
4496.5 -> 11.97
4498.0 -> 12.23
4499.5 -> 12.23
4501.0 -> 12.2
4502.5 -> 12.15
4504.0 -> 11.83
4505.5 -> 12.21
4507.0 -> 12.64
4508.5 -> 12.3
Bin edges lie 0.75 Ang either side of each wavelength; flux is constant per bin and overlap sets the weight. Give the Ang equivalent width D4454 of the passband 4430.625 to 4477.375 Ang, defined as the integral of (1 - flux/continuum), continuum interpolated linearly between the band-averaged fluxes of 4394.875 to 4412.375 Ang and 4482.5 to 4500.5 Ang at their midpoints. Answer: 4.9 Ang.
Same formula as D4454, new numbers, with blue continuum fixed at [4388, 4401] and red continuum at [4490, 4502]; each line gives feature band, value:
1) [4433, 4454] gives 2.6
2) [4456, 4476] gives 2.4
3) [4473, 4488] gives 1.1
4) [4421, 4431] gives 1.1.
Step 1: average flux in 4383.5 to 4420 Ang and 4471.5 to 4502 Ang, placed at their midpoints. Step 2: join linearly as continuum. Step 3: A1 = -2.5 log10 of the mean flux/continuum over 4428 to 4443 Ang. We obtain 0.04 mag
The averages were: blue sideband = 16.9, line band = 14.6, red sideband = 12.4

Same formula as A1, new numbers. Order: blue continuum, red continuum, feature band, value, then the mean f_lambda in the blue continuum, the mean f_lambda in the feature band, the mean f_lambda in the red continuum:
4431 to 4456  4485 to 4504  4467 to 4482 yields 0.06 mag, 13.9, 12.3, 12.4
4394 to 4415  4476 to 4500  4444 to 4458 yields 0.09 mag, 16.7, 13.3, 12.5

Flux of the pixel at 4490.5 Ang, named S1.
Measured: 12.72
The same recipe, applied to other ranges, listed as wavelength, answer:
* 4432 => 15.2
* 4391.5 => 18.38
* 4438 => 14.41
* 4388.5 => 19.33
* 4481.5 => 12.76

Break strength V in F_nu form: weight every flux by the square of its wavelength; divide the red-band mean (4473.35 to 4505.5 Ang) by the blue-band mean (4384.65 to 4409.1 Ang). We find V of 0.68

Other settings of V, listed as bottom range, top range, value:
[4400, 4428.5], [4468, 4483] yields 0.85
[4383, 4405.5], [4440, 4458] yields 0.72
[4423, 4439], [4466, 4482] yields 0.83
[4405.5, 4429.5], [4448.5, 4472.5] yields 0.96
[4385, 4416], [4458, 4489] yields 0.75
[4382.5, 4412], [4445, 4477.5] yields 0.71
